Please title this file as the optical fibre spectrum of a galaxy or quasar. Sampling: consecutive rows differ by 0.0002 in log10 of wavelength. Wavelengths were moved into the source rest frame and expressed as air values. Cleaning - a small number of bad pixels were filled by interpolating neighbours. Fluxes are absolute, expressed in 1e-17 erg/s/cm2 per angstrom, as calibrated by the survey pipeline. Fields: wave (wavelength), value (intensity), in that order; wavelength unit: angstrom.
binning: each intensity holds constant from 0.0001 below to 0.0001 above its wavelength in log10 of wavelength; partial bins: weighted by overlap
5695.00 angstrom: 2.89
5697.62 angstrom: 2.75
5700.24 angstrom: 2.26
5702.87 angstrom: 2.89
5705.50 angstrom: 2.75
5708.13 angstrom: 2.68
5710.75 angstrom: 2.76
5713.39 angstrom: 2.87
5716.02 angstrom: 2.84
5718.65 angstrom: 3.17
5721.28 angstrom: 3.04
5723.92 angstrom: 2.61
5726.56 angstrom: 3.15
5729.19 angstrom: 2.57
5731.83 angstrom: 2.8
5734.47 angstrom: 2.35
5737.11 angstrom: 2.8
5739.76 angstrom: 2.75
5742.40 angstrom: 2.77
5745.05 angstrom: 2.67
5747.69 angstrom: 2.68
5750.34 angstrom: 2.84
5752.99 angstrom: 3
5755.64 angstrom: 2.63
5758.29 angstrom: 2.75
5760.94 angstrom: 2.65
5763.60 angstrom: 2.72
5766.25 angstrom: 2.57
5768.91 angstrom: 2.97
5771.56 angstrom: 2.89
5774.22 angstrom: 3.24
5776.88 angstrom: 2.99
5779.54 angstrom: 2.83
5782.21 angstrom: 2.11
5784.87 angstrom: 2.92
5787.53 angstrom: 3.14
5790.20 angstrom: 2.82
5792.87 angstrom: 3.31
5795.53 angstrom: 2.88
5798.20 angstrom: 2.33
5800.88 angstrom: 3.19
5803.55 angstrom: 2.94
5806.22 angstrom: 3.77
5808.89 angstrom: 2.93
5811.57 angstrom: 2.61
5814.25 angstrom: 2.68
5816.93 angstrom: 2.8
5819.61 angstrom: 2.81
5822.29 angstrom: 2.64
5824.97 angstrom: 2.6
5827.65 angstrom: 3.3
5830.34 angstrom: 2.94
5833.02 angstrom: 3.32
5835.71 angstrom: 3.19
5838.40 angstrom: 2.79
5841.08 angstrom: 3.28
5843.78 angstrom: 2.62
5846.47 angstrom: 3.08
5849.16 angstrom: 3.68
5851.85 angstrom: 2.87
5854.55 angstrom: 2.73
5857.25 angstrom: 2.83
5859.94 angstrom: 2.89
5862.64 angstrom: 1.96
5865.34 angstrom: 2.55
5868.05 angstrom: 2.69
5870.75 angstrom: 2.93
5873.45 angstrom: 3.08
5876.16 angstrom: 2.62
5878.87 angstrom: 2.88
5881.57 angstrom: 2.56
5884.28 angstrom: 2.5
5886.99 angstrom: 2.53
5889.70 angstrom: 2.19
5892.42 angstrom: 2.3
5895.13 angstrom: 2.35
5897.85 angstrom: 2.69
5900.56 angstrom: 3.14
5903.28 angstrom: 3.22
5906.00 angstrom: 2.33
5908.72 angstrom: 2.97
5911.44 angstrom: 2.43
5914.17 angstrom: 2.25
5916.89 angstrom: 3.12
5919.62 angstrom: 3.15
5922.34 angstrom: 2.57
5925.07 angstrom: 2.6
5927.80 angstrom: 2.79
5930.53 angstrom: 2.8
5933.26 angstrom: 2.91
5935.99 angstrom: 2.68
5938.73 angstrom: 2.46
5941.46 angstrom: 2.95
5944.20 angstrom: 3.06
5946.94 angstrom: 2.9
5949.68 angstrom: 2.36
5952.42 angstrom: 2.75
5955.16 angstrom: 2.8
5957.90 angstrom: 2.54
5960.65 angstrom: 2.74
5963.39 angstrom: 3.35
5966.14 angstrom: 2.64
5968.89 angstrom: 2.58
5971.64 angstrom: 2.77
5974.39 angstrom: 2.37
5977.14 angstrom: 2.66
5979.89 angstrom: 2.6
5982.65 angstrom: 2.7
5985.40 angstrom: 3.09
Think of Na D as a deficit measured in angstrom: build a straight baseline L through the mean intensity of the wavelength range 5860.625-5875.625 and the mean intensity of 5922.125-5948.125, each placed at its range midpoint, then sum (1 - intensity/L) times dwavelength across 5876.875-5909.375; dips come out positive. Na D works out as 0.83 angstrom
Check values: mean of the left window 2.65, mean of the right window 2.78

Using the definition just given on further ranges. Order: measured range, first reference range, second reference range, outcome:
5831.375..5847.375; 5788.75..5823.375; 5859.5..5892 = -1.7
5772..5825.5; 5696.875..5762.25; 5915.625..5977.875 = -2.3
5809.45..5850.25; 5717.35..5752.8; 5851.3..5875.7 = -3.2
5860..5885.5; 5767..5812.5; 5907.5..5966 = 1.7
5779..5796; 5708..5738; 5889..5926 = -0.6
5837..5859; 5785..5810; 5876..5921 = -1.1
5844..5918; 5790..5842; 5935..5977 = 3.6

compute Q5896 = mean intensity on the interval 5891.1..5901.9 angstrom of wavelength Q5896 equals 2.62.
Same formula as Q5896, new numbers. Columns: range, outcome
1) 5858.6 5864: 2.42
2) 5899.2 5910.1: 2.92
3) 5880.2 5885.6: 2.54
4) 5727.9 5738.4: 2.63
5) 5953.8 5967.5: 2.81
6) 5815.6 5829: 2.83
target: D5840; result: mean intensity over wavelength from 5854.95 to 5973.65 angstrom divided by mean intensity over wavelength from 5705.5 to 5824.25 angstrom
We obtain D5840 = 0.96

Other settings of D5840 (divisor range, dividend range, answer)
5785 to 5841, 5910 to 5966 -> 0.93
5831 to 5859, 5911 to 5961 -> 0.90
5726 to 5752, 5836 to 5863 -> 1.07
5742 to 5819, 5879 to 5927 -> 0.93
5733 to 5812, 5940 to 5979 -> 0.97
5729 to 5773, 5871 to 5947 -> 0.99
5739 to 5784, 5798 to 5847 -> 1.06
